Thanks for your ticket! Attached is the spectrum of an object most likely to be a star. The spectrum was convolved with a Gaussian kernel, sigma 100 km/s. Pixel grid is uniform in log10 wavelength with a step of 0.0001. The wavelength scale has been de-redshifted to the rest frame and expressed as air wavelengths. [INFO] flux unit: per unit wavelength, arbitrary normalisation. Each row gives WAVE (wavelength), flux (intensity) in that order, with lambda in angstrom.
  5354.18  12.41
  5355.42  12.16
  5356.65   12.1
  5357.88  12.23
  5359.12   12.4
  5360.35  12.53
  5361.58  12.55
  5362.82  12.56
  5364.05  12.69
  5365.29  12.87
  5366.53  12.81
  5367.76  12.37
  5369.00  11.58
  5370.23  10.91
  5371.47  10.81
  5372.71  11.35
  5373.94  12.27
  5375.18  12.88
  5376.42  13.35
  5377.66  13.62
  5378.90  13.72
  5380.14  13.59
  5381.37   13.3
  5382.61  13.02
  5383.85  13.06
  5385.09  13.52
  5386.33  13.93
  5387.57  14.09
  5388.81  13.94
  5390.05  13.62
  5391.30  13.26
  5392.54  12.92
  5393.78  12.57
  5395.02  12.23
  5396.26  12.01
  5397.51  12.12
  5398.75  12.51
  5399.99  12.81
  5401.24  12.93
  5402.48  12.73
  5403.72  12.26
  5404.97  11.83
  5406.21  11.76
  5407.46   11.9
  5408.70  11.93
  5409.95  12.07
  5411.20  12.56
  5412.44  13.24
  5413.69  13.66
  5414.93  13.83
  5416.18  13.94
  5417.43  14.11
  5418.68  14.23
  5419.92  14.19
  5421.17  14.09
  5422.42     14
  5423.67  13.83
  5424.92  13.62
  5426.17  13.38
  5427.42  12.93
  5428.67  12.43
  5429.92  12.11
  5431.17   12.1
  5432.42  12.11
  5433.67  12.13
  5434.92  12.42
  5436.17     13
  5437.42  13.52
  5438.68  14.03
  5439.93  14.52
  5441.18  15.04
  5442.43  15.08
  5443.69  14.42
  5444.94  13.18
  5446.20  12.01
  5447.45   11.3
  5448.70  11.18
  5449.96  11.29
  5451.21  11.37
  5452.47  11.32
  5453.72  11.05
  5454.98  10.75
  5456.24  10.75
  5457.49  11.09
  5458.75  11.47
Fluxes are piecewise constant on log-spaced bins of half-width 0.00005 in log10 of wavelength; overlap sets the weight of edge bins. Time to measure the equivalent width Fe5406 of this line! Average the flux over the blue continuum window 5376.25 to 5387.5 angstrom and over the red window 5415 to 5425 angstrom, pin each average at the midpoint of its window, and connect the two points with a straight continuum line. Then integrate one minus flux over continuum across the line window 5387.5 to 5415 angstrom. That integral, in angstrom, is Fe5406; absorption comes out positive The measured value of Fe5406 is 2.1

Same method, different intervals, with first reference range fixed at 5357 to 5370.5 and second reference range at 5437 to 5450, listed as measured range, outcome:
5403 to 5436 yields 0.2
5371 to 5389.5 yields -0.8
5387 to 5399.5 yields -0.2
